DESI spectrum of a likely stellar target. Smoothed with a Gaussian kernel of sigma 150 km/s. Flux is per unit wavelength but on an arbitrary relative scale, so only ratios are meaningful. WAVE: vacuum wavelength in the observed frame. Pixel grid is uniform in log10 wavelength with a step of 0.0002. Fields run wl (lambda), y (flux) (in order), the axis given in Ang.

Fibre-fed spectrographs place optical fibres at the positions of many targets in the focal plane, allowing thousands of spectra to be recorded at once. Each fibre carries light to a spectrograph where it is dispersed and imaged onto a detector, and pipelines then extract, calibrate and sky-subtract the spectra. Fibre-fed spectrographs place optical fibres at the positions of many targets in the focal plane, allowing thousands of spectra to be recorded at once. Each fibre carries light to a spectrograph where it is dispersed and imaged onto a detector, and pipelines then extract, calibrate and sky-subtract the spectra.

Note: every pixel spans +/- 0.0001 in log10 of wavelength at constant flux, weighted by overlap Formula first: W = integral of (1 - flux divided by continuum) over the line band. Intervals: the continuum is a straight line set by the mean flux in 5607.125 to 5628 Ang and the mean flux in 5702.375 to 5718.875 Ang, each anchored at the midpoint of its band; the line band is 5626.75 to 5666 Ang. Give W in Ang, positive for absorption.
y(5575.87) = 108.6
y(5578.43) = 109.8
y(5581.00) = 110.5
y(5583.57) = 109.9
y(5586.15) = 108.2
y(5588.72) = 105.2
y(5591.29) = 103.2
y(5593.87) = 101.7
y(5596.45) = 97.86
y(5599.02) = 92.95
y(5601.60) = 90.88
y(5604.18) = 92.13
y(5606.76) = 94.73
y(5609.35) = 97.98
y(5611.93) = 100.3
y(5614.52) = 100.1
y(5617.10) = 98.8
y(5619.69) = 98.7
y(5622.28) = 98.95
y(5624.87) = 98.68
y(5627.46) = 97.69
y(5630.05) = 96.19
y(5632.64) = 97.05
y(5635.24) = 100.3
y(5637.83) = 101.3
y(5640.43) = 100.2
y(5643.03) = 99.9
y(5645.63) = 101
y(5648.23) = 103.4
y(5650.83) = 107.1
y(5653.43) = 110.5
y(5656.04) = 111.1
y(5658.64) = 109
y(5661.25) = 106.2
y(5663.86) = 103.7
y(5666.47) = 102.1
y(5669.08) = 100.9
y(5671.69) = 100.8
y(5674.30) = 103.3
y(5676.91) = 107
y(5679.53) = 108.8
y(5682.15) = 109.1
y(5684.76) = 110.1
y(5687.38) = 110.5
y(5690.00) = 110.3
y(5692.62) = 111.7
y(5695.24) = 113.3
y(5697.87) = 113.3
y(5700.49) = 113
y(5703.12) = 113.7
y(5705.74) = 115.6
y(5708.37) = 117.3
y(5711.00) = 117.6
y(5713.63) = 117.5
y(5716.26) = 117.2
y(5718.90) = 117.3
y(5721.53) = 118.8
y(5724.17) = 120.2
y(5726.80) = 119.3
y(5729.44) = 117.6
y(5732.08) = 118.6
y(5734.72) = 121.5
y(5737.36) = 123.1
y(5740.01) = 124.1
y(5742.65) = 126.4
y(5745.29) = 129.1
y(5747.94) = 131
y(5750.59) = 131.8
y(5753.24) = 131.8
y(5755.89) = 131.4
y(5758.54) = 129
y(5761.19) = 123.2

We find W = 0.5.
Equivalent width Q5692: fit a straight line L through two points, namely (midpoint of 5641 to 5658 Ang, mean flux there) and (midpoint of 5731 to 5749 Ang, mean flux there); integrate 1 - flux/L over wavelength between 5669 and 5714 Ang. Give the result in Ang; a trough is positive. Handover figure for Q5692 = 1.4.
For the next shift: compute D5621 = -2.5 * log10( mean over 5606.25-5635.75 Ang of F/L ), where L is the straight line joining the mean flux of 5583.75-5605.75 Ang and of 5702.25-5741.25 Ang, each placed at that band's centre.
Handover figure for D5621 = 0.06 mag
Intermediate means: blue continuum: 99.5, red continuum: 119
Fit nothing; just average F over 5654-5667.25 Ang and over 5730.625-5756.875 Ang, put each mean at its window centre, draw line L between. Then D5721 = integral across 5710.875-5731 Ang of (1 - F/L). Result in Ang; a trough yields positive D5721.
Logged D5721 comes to 0.50 Ang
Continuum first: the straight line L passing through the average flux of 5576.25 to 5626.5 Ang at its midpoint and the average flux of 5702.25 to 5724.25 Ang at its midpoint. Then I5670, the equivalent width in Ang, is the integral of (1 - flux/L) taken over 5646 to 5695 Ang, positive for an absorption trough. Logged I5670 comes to 1.7 Ang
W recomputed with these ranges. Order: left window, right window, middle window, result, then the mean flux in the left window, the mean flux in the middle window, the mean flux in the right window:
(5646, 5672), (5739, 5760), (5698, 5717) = 0.4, 105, 116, 129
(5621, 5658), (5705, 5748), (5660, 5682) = 0.9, 102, 104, 120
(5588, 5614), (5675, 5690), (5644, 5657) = -0.2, 97.6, 106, 109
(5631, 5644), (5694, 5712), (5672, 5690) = 0.3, 99.6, 108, 115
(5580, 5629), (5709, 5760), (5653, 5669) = 0.5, 99.8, 106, 123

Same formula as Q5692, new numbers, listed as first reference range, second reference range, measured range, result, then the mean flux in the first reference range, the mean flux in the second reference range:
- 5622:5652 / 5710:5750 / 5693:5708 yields 0.11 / 100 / 122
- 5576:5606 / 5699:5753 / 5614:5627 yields 0.90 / 102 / 121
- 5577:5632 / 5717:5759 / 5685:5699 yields 0.52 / 100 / 124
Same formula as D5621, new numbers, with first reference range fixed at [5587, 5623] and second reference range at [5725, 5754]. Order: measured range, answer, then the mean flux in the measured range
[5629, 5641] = 0.06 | 99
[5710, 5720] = 0.02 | 117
